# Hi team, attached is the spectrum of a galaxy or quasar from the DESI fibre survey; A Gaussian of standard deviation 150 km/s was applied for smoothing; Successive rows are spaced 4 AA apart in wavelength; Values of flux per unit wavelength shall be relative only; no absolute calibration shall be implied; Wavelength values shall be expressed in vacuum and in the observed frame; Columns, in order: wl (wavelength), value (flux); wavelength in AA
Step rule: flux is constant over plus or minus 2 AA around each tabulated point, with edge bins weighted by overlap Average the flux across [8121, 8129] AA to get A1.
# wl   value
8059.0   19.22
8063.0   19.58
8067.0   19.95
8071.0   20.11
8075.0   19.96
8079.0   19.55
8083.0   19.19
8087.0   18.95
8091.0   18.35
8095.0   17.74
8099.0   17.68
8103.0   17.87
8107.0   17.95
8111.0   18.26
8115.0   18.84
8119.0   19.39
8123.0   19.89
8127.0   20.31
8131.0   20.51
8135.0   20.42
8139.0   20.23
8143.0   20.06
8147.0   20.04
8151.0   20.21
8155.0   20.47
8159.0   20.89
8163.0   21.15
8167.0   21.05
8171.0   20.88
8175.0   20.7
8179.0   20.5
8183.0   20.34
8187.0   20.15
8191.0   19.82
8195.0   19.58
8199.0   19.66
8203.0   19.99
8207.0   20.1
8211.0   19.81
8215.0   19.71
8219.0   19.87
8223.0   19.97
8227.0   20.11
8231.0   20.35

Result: 20.1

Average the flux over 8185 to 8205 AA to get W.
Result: 19.8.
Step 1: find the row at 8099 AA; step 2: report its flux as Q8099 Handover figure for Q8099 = 17.68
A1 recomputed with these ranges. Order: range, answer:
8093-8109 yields 17.8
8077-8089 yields 19.2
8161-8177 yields 20.9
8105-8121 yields 18.6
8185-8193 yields 20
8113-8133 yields 19.8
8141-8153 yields 20.1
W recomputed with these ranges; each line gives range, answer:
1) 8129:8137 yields 20.5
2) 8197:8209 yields 19.9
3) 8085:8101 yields 18.2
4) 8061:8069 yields 19.8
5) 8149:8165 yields 20.7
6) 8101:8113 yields 18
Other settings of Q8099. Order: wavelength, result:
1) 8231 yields 20.35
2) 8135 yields 20.42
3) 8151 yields 20.21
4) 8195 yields 19.58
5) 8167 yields 21.05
